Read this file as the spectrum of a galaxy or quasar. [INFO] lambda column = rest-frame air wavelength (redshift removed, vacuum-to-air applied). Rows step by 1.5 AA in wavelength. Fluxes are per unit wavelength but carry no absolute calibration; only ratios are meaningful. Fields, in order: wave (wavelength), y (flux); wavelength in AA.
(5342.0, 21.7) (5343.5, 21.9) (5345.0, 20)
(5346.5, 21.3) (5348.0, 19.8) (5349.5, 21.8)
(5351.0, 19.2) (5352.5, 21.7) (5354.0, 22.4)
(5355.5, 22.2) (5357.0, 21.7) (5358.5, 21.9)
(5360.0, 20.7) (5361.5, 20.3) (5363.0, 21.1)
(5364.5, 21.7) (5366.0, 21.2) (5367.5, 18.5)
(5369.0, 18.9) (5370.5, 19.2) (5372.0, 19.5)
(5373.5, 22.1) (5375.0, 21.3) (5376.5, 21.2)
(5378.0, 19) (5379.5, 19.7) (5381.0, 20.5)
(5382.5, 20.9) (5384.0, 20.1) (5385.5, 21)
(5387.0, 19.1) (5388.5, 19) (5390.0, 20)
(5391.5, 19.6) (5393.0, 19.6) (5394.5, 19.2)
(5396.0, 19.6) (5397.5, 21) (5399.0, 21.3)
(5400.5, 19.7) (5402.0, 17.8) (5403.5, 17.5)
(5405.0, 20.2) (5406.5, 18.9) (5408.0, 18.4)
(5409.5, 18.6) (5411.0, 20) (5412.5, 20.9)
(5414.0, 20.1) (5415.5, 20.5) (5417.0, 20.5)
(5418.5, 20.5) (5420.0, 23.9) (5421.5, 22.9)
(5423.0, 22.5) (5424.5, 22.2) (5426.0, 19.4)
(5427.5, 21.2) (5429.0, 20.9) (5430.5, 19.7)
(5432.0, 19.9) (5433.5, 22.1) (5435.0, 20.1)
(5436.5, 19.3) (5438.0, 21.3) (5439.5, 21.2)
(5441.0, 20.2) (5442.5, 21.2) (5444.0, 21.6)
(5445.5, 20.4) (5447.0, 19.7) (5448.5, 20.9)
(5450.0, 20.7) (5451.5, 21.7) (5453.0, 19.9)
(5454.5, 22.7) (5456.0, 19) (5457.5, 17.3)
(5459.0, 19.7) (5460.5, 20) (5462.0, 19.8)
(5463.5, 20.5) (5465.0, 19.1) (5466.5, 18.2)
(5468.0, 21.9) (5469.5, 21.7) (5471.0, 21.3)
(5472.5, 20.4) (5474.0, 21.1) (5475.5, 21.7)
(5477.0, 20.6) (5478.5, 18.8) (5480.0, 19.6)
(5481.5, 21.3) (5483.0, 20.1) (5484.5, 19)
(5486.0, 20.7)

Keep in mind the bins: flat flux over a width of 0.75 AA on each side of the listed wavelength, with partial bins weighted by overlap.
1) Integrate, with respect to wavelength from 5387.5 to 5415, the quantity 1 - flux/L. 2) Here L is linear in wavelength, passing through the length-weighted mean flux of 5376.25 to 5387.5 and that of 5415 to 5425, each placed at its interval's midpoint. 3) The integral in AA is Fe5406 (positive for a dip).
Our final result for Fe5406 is 2.0 AA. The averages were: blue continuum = 20.2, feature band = 19.5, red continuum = 21.9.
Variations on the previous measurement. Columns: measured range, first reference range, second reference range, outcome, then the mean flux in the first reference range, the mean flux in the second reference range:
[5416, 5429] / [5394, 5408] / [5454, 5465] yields -1.4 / 19.4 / 19.7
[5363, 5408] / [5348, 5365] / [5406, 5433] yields 2.3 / 21.3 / 20.6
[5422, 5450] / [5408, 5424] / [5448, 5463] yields -0.3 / 20.9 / 20.2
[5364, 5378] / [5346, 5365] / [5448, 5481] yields 0.5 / 21.2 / 20.3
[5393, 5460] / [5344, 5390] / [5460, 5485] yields 0.2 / 20.6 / 20.3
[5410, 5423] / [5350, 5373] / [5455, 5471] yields -0.6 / 20.7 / 19.8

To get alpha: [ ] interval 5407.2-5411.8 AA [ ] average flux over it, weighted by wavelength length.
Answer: 19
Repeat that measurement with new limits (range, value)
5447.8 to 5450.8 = 20.8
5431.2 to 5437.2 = 20.4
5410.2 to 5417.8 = 20.4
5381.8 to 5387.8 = 20.3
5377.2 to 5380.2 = 19.4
